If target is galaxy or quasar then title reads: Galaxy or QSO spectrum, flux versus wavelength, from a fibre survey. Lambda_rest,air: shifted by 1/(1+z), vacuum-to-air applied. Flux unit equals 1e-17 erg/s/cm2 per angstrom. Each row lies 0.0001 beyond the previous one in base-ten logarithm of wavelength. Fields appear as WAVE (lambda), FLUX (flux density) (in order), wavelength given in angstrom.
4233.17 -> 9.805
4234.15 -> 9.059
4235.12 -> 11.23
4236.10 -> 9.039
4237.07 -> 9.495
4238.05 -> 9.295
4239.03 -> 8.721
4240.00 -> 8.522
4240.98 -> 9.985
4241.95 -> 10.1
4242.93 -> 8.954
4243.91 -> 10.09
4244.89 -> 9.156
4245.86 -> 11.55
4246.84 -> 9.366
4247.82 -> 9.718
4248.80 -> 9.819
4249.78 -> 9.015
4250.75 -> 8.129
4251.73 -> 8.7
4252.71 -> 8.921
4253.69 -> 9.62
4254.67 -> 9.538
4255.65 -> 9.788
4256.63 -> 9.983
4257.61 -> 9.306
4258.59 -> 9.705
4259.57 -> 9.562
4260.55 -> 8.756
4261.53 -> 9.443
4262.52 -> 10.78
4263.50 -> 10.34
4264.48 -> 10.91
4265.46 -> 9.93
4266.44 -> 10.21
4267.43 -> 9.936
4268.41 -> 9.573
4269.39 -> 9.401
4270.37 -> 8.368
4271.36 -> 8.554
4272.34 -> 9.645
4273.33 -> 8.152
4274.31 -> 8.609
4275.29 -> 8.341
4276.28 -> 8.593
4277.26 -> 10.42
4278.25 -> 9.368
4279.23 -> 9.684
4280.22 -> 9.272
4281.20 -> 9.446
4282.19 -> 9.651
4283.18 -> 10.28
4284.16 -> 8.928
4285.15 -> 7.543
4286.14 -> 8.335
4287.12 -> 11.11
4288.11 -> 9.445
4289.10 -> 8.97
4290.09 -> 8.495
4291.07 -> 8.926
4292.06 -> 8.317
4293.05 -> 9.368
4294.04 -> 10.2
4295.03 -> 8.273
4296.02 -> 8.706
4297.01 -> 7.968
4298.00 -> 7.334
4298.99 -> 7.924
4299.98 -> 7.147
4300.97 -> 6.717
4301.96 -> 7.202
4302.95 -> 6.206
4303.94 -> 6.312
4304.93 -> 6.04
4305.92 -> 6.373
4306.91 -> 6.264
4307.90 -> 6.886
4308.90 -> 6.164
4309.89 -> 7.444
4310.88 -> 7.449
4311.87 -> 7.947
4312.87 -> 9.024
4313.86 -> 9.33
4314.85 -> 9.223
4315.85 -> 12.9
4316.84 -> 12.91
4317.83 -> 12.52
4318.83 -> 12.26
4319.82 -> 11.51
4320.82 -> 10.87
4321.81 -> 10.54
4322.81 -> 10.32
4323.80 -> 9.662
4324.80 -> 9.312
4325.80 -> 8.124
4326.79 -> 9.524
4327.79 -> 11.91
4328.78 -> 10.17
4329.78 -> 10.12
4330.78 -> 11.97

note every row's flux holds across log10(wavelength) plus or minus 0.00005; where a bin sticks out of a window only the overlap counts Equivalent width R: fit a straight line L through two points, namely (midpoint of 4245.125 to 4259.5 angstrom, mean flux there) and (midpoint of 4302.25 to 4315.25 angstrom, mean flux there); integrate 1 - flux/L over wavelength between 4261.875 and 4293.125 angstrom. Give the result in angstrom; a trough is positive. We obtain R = -3.05 angstrom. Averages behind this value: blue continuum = 9.51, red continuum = 7.27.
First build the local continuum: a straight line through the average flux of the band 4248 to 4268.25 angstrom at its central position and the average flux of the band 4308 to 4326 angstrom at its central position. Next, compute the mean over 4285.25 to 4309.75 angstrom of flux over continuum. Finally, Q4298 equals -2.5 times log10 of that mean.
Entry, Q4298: 0.24 mag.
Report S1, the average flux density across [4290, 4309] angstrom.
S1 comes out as 7.55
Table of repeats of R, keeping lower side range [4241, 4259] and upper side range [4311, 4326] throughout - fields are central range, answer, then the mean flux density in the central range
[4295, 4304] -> 2.5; 7.38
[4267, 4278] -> 0.9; 9.06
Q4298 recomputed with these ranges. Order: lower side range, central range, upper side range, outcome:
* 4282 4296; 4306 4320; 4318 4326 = 0.10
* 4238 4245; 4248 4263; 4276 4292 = -0.01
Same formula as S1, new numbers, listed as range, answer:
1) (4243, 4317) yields 8.93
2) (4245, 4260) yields 9.51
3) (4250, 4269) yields 9.63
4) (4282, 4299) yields 8.89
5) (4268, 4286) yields 9.08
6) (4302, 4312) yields 6.69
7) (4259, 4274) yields 9.56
